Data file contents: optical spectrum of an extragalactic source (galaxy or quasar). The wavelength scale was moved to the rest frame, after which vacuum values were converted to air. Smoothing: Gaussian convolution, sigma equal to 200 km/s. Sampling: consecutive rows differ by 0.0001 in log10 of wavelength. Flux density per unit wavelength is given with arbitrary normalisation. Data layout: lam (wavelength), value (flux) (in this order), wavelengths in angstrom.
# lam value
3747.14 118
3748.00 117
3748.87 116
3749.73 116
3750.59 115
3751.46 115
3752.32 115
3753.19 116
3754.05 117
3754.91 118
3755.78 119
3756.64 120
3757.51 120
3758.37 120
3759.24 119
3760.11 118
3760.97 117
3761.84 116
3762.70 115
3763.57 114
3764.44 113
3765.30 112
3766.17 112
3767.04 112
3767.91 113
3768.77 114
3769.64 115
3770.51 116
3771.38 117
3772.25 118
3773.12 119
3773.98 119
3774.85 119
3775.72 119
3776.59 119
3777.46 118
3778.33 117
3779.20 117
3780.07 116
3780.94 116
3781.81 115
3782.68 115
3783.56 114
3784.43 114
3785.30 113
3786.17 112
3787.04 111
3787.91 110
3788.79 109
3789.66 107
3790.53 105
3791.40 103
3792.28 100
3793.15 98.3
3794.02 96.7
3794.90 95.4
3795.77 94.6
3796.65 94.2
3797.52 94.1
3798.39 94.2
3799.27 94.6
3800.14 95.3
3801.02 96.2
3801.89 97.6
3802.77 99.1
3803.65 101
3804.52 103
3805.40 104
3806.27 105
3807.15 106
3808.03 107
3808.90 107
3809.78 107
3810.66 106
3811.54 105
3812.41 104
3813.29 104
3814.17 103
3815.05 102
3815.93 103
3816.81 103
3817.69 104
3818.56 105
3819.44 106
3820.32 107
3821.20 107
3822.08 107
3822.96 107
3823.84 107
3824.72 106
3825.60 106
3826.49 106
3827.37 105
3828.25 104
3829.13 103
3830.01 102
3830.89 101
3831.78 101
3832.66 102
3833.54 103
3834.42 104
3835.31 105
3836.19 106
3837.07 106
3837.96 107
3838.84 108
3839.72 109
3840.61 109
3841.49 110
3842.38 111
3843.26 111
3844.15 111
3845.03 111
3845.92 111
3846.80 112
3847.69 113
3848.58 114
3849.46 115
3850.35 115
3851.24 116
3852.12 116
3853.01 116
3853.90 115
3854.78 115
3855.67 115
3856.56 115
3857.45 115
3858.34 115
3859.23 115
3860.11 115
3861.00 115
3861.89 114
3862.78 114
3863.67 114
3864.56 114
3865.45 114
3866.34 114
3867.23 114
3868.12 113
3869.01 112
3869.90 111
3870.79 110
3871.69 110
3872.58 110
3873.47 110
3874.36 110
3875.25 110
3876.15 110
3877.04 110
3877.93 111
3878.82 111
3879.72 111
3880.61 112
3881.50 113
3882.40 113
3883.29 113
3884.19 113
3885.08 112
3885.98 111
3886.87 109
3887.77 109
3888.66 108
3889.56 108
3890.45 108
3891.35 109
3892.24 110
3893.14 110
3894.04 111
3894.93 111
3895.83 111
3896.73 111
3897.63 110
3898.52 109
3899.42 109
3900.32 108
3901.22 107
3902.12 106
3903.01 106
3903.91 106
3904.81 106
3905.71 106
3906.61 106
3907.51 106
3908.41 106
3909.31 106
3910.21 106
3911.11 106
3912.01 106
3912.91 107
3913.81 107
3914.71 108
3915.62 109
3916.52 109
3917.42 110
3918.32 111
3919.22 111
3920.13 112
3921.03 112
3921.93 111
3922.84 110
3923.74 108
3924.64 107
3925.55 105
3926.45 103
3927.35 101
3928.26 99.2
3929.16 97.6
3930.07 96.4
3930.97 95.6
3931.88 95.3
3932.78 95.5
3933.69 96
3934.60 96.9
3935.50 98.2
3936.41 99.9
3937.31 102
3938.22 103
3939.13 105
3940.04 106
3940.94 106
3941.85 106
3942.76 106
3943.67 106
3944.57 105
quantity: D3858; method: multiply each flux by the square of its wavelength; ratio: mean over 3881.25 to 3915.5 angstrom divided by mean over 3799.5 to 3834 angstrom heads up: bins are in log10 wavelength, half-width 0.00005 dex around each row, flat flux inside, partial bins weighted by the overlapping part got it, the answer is 1.1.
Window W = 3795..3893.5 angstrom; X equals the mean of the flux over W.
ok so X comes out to 108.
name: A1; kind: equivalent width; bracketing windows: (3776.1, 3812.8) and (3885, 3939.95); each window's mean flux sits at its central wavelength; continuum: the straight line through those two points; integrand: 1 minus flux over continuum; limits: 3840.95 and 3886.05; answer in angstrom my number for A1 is -2.9 angstrom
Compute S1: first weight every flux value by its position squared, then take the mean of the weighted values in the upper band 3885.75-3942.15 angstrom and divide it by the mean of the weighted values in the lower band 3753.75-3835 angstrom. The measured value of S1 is 1.0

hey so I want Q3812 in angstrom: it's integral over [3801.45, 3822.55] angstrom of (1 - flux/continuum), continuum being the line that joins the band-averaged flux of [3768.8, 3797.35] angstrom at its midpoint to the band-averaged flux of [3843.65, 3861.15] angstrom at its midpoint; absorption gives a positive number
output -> 1.5 angstrom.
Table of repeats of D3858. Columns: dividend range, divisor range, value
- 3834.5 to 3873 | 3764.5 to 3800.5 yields 1.06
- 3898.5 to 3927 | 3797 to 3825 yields 1.10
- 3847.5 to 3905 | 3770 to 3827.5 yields 1.09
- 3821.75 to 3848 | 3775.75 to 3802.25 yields 1.03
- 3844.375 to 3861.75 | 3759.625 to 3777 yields 1.03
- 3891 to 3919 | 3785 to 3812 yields 1.12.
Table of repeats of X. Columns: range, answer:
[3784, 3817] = 103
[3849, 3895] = 112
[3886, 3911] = 108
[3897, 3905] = 108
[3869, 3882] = 111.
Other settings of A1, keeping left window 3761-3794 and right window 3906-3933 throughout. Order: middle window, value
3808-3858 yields 1.0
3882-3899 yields -0.5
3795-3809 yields 1.6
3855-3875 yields -0.9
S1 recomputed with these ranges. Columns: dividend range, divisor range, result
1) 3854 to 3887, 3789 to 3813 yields 1.16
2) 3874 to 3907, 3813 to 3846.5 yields 1.07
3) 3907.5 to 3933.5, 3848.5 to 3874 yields 0.95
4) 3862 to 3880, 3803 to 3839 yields 1.09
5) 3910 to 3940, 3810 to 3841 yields 1.05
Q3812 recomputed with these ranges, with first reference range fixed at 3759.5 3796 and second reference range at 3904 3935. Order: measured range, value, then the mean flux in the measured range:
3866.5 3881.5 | -0.5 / 111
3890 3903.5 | -0.4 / 109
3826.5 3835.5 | 0.5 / 103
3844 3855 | -0.5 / 114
